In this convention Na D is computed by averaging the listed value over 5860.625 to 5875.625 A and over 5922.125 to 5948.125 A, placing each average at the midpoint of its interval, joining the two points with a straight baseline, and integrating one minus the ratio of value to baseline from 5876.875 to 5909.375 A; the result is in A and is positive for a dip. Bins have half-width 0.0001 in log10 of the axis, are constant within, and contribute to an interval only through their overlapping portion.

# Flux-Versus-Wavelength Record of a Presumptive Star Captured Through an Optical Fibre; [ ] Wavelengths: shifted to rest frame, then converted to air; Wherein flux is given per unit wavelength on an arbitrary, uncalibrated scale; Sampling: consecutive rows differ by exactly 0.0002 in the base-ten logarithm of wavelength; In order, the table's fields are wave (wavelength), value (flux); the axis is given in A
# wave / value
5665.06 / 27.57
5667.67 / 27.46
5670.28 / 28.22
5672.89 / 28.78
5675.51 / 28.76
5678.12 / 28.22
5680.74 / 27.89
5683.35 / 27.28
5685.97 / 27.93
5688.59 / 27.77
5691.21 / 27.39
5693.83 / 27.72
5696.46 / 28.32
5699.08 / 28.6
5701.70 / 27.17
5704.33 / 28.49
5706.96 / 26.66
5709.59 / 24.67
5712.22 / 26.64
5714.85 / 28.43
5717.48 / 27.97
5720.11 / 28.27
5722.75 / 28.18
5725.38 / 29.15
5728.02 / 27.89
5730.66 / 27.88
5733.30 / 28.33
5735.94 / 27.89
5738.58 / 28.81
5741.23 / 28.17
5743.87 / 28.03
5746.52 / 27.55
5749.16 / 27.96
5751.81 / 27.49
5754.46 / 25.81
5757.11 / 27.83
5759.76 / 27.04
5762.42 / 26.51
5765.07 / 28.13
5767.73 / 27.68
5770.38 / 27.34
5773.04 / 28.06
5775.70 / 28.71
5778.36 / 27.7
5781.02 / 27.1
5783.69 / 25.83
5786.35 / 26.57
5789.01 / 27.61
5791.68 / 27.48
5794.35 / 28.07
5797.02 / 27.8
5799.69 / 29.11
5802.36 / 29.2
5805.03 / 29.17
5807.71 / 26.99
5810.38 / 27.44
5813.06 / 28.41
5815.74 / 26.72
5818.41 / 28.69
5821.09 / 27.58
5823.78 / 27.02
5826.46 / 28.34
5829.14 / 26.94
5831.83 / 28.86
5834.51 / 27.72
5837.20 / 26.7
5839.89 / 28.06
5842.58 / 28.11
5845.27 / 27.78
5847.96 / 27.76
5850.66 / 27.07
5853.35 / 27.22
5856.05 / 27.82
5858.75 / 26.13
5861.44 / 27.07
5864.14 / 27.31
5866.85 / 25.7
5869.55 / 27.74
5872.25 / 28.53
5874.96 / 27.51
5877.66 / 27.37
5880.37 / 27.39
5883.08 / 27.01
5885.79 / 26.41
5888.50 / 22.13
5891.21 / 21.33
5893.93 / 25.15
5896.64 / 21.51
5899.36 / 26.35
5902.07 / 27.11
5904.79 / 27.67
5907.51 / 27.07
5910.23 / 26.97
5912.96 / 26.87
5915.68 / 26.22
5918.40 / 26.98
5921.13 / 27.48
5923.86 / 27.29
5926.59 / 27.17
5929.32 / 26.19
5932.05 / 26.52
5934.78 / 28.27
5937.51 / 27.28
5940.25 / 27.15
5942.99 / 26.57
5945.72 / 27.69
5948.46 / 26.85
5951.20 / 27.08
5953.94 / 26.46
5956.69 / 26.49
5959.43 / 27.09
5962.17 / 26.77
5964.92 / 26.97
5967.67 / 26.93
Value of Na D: 2.0 A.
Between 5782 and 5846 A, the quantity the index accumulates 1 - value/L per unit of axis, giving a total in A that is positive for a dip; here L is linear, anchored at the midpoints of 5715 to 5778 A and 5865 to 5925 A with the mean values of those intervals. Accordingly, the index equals -1.5 A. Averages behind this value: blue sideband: 27.9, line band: 27.8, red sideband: 26.3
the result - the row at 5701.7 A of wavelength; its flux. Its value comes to 27.17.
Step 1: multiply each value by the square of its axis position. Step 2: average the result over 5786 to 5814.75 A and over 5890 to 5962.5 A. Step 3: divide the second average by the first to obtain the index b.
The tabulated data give 0.99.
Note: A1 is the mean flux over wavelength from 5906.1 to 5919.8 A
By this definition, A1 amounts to 26.8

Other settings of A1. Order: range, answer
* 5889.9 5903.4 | 24.3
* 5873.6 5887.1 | 27.1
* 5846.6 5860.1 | 27.2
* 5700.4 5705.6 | 27.8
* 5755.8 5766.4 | 27.4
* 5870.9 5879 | 27.8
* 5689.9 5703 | 27.8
